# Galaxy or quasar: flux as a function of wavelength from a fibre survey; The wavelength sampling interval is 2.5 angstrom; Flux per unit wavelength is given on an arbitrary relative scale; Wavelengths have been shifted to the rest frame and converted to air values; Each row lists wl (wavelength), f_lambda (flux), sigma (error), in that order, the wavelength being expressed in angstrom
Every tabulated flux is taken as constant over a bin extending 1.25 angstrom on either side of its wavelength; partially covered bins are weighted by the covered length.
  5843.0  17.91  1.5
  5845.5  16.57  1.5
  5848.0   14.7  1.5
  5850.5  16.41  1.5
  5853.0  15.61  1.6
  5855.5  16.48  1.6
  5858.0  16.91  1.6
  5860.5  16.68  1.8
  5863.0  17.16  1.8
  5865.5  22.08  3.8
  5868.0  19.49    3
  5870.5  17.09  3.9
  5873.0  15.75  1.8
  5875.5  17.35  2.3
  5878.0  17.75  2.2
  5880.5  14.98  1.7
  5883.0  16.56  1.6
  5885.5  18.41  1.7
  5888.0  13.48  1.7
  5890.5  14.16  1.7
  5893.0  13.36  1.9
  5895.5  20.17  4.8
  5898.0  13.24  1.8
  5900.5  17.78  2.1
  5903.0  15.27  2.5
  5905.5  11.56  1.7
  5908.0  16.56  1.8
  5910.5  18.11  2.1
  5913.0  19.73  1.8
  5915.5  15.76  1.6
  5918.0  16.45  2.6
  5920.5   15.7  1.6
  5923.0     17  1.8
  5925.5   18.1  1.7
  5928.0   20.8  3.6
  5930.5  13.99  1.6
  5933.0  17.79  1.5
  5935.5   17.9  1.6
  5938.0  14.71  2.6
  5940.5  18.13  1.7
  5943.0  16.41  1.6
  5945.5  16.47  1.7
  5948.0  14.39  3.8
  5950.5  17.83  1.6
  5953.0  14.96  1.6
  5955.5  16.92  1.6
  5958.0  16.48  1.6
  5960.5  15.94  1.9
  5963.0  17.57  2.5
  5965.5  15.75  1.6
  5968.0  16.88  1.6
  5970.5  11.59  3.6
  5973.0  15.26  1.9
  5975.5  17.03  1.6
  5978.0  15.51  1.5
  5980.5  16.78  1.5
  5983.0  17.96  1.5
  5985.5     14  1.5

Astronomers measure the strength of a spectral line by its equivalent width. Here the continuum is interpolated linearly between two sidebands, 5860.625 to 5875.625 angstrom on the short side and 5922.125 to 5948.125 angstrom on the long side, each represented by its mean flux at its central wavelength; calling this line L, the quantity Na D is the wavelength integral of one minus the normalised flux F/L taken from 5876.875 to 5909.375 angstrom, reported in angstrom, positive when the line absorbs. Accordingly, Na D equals 3.8 angstrom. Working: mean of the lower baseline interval 18.1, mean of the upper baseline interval 17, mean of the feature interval 15.6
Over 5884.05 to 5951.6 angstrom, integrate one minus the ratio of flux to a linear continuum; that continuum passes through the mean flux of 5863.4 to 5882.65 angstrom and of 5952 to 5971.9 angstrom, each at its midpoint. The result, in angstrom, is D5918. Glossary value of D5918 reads 1.2 angstrom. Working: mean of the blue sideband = 17.7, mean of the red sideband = 15.8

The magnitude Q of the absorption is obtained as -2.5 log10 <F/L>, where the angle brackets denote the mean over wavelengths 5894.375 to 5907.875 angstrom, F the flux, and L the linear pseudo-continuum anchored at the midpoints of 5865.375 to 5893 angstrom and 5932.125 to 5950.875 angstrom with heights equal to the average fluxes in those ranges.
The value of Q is 0.07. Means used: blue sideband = 16.6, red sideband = 16.6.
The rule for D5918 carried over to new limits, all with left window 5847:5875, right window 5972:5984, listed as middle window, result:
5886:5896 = 1.1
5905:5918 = 0.2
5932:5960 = 0.3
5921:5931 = -0.5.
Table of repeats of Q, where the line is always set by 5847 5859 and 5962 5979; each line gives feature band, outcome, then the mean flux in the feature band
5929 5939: -0.03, 16.2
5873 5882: -0.04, 16.6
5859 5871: -0.16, 18.6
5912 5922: -0.07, 16.8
